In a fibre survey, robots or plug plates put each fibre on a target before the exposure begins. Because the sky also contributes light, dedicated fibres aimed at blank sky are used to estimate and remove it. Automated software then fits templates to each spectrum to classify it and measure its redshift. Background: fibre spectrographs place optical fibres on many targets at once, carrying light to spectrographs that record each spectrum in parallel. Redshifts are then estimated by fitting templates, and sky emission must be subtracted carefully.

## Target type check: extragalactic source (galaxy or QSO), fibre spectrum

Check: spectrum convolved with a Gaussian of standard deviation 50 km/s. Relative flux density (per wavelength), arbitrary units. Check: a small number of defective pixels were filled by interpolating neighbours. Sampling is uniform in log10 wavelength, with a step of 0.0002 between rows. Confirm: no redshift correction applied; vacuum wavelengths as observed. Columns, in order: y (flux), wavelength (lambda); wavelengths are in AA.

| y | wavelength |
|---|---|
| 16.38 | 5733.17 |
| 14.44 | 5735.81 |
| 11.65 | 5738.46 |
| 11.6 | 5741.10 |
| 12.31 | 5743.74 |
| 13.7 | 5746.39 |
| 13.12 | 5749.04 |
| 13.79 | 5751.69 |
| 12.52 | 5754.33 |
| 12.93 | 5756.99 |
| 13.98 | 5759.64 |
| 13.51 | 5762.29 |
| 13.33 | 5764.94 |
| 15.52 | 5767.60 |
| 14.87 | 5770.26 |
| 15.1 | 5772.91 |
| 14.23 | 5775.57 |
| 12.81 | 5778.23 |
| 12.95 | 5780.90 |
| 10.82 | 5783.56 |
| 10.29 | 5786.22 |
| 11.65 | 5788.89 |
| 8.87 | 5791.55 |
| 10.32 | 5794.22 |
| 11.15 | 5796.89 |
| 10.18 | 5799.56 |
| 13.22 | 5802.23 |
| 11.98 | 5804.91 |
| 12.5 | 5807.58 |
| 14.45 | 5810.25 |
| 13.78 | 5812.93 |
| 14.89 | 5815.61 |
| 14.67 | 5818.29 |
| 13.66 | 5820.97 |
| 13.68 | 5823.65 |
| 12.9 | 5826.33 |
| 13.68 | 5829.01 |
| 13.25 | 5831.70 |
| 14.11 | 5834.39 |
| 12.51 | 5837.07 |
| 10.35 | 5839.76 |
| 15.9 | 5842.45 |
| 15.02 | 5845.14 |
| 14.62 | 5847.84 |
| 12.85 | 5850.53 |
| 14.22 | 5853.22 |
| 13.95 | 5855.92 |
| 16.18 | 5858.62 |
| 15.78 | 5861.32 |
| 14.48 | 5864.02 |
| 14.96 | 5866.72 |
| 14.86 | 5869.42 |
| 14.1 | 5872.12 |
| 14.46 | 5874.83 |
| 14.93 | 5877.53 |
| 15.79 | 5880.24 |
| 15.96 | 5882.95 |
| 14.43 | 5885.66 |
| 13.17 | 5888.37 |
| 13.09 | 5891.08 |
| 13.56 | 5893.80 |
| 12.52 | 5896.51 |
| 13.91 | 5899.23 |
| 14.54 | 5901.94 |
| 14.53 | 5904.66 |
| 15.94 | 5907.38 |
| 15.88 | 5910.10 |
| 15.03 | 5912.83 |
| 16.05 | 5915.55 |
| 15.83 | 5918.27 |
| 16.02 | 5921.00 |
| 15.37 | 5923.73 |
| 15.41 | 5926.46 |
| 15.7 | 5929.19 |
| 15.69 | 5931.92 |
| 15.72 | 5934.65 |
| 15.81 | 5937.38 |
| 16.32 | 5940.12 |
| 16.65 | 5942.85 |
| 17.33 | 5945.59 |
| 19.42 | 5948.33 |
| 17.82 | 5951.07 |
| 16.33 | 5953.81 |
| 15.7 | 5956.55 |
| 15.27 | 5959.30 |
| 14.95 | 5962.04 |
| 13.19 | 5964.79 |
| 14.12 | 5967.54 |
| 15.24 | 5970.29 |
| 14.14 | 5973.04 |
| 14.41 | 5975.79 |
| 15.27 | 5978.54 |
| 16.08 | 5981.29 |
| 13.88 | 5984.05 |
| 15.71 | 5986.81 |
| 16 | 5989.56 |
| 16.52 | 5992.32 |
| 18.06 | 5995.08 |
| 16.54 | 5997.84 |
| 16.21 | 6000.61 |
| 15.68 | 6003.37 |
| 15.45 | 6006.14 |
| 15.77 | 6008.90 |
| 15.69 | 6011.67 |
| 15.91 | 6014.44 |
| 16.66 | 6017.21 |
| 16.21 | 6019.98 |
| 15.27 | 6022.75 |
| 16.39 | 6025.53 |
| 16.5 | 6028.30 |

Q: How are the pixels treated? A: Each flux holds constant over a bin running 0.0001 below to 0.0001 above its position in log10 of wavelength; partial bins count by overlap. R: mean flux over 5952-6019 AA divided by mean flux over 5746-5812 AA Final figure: 1.2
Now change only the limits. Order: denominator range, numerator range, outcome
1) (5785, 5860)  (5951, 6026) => 1.20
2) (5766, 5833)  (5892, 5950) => 1.21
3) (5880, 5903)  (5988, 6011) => 1.16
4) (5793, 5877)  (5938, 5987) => 1.15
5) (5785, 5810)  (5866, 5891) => 1.30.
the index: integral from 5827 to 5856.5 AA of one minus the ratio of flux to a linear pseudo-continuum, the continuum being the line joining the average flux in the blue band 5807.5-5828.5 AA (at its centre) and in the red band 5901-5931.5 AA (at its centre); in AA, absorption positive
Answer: 1.3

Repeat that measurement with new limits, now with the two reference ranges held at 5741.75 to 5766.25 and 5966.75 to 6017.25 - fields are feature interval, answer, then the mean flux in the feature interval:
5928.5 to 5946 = -1.22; 16.1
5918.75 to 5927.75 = -0.41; 15.6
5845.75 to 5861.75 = -0.37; 14.5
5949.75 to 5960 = -0.72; 16.3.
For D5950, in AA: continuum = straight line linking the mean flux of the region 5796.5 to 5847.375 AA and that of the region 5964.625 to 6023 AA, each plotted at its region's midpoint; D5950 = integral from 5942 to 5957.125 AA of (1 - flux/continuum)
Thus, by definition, -2.3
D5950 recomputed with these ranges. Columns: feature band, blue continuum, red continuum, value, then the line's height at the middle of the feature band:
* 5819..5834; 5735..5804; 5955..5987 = -0.3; 13.2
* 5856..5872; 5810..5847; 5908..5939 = -0.6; 14.5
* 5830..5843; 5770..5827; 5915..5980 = 0.3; 13.4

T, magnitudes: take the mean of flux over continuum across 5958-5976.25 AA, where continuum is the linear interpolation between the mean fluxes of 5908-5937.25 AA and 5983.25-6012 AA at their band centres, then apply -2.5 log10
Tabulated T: 0.10 mag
